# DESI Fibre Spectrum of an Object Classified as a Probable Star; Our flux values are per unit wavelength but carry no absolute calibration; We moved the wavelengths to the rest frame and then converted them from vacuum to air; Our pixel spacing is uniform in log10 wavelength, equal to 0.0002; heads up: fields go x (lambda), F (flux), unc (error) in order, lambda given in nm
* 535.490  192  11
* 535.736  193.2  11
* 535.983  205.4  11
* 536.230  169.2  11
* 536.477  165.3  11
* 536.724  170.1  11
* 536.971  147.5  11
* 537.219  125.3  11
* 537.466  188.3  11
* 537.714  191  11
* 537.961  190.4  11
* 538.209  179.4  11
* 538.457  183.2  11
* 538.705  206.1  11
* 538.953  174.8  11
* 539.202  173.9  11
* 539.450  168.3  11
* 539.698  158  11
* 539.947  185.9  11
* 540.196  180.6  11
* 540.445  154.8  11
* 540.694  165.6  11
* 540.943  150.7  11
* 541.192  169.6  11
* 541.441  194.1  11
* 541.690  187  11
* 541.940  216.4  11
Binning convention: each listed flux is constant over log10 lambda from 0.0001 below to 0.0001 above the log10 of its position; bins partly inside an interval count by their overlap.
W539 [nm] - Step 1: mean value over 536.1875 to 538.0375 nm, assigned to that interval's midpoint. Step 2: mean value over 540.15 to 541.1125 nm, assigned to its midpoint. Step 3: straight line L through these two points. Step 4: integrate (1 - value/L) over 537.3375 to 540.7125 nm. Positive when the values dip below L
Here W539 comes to -0.29 nm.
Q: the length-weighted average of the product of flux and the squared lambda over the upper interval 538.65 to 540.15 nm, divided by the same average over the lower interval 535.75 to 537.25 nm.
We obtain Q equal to 1.06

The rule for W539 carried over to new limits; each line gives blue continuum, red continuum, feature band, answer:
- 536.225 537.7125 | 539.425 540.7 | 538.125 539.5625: -0.13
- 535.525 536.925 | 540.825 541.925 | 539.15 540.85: 0.10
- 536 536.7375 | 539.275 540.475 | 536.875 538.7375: -0.03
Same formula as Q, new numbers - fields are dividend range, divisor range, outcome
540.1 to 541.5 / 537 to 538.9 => 0.95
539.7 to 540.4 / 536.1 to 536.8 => 1.06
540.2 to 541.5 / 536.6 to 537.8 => 1.03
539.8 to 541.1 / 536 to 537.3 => 1.06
